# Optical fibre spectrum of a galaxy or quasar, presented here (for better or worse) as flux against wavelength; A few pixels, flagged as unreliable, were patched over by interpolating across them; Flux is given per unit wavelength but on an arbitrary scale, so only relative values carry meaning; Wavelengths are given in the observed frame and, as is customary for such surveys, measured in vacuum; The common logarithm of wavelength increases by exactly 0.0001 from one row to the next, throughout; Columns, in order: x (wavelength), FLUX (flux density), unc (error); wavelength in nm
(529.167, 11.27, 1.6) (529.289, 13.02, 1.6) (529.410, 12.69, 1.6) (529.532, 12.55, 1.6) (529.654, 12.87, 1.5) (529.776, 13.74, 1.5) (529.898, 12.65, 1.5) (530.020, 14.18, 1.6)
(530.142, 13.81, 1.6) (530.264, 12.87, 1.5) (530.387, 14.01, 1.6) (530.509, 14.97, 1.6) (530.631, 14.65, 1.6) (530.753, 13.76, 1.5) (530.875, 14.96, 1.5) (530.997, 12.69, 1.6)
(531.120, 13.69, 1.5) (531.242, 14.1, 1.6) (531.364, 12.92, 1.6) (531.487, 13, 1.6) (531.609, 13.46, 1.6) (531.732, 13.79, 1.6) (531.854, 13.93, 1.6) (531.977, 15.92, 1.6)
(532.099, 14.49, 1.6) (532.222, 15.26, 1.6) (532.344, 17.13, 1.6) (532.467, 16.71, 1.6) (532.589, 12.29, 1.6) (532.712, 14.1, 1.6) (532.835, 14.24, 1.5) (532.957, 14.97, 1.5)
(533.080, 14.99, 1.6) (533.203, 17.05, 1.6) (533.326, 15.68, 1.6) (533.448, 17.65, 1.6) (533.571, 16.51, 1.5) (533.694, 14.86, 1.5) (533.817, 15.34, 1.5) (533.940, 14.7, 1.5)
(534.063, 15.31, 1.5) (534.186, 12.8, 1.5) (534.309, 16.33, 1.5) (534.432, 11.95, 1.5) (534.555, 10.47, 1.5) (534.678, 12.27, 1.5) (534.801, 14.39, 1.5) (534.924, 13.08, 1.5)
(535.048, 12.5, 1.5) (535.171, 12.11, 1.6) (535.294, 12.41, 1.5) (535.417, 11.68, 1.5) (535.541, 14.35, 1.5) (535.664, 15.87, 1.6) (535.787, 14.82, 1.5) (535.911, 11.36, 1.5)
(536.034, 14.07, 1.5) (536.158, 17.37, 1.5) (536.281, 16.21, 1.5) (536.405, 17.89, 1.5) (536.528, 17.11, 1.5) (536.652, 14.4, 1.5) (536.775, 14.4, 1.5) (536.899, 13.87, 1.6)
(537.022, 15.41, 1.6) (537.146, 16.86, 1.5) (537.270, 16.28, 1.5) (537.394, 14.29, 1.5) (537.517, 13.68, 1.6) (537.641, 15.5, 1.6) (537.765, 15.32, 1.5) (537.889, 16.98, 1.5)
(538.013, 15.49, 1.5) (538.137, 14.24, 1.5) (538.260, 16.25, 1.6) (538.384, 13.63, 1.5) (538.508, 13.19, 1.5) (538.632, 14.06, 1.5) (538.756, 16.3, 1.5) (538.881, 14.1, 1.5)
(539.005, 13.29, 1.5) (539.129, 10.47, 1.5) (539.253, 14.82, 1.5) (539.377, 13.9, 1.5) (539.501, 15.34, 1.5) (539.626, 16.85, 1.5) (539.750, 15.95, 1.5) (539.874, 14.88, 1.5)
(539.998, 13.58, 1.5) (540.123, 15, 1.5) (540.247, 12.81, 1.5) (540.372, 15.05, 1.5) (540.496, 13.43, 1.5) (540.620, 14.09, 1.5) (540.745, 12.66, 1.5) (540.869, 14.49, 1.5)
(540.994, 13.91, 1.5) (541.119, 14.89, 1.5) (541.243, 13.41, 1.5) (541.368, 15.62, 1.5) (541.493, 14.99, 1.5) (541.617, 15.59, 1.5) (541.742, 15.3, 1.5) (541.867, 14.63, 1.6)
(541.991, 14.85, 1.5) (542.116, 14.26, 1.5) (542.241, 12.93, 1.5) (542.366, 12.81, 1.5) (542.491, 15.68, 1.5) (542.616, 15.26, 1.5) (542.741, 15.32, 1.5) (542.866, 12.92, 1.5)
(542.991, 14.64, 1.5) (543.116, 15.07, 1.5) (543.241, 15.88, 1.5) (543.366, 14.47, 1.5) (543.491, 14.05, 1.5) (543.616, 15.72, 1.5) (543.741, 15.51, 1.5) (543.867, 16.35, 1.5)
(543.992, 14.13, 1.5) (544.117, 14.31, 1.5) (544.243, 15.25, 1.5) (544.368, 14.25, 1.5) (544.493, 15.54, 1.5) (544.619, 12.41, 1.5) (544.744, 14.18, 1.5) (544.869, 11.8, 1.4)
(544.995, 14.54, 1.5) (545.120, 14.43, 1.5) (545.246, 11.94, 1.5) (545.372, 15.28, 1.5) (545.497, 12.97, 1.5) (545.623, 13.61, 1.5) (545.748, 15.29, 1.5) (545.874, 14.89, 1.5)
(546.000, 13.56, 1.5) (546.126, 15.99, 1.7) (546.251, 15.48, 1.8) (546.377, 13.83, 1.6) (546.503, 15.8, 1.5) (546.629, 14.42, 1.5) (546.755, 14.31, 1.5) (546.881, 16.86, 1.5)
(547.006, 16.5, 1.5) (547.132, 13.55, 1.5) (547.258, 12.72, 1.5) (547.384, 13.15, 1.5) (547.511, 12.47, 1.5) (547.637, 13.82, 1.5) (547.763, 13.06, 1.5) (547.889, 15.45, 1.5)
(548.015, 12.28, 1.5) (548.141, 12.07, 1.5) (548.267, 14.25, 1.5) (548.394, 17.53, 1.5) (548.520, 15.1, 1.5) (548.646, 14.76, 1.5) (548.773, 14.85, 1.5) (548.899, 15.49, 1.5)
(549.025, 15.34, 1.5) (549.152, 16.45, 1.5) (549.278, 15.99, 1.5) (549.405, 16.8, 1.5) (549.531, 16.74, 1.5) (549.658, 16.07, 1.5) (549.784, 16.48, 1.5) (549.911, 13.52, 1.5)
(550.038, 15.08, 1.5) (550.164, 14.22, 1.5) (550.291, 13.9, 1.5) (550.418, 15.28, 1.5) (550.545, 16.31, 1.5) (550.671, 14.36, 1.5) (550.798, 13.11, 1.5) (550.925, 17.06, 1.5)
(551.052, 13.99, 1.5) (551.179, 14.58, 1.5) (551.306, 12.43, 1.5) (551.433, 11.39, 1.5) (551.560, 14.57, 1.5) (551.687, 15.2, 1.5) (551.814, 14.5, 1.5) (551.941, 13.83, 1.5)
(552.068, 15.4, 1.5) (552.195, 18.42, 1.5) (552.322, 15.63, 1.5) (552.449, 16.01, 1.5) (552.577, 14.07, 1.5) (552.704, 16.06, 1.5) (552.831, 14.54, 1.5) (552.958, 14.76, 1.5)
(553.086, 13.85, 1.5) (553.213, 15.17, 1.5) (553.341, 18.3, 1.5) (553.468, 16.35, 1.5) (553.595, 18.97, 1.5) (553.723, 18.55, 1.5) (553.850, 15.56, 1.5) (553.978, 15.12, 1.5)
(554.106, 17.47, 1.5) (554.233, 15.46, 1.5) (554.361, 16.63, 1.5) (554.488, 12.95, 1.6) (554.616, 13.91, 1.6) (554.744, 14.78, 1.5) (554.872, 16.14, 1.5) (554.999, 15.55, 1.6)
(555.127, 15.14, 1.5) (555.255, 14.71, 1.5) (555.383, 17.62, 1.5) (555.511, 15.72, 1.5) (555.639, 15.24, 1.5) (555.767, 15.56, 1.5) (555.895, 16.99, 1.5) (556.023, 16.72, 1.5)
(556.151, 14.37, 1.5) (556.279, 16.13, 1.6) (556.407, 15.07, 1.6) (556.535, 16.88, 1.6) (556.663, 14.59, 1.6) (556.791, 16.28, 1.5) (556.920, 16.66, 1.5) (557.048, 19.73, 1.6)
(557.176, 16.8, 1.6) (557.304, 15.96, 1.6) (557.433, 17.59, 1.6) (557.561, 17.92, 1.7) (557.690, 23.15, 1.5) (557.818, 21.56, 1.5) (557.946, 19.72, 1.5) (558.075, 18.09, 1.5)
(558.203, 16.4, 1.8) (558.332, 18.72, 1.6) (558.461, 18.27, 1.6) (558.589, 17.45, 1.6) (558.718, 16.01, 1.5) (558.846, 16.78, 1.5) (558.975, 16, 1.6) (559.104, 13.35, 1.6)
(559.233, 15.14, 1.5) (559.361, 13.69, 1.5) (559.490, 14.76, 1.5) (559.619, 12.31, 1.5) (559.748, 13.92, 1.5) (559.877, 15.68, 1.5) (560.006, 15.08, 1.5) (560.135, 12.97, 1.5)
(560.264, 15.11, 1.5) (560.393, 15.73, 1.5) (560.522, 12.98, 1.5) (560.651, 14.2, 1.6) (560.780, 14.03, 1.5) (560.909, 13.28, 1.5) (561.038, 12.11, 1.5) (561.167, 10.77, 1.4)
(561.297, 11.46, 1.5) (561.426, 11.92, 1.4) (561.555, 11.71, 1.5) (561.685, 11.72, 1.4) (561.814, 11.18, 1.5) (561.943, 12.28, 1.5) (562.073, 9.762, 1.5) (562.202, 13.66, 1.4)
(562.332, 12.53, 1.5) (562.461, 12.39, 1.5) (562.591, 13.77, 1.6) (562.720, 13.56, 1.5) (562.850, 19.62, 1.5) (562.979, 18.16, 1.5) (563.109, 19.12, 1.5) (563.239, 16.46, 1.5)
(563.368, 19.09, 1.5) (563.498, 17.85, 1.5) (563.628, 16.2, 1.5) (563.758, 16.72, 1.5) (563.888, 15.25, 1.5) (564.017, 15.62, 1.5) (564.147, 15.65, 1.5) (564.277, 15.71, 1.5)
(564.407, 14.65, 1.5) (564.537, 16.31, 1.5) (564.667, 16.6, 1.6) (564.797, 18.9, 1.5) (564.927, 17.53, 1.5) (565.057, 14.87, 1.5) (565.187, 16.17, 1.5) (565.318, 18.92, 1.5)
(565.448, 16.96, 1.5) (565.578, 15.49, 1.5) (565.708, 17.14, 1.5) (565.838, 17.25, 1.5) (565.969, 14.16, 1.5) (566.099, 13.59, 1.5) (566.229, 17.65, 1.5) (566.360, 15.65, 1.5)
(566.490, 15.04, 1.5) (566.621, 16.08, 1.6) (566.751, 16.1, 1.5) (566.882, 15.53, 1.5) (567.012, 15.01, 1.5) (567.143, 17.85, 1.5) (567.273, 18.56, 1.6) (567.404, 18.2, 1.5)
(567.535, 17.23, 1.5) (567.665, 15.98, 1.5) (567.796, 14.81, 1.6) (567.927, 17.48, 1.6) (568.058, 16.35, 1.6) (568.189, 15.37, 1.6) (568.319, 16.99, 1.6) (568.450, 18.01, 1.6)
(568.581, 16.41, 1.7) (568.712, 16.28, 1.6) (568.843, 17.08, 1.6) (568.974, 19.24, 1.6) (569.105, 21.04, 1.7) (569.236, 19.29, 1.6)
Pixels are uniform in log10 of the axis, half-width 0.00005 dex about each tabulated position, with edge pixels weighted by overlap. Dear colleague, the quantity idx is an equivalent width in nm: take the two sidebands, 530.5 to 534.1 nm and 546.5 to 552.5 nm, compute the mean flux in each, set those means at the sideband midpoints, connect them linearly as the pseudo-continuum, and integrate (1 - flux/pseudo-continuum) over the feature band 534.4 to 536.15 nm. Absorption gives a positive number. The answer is 0.20 nm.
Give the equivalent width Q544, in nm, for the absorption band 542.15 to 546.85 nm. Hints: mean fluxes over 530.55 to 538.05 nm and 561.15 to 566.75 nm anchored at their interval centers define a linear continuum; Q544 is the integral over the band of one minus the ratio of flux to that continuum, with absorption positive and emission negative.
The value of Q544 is 0.11 nm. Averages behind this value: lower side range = 14.6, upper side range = 15.3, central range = 14.5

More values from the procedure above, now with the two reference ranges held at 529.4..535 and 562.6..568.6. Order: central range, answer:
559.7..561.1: 0.18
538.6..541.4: 0.09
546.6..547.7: 0.08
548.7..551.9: 0.11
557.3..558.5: -0.22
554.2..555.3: 0.05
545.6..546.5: 0.02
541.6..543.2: 0.04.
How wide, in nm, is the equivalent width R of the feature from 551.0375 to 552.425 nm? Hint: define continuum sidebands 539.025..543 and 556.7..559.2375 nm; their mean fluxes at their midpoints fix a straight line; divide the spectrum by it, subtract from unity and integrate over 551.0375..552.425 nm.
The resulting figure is 0.153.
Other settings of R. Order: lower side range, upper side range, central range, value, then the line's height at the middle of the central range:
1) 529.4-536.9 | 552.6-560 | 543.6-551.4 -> 0.44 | 15.5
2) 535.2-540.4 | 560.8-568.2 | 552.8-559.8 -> -0.50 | 15.2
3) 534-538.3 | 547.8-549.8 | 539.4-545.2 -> 0.14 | 14.9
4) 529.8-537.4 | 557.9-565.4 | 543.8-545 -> 0.04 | 14.7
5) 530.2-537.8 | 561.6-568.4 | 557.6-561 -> -0.07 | 15.6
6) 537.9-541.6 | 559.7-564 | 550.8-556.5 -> -0.45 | 14.3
